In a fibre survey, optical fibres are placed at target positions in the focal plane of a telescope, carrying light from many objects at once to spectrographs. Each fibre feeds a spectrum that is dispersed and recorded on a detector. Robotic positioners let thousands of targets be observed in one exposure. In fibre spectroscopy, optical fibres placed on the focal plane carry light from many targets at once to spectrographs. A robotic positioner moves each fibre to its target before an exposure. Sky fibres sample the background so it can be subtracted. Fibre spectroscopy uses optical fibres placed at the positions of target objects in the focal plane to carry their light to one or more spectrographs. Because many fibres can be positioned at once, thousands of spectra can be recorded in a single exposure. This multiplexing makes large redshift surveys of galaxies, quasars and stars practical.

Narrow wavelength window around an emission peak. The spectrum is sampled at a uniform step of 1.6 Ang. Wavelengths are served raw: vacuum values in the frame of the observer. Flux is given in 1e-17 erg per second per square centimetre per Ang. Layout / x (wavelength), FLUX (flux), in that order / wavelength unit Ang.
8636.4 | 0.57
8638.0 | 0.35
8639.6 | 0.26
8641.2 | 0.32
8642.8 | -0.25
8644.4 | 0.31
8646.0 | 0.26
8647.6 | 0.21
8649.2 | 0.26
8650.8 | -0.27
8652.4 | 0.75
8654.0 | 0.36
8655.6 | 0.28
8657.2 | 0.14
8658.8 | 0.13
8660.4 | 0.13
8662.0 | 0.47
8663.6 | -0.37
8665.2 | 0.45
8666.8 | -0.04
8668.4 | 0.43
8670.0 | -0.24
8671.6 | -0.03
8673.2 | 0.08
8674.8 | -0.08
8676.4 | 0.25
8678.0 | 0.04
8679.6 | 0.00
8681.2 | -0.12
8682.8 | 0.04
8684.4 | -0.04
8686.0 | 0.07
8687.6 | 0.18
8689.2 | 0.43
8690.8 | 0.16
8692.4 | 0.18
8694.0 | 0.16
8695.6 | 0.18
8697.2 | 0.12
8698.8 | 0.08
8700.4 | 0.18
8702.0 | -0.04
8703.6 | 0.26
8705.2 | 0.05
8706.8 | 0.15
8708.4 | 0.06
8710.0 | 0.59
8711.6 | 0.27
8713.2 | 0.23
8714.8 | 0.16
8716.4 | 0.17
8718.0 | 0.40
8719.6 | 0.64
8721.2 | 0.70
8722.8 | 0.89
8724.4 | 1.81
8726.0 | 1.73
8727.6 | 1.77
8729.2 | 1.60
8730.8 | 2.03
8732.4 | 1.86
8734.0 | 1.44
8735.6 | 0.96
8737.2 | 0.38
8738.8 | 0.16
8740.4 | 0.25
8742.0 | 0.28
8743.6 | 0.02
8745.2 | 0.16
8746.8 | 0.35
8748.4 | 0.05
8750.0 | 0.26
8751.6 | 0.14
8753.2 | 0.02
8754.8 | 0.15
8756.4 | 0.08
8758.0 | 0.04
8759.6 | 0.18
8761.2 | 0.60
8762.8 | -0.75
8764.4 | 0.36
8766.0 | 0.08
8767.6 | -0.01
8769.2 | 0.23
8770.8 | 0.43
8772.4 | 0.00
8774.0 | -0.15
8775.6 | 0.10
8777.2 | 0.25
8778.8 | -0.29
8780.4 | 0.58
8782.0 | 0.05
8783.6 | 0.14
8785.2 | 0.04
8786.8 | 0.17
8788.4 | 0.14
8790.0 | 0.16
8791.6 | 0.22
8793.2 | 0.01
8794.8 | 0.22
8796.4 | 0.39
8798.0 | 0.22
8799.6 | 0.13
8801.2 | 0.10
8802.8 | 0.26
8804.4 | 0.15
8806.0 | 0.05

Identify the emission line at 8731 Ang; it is [O II]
